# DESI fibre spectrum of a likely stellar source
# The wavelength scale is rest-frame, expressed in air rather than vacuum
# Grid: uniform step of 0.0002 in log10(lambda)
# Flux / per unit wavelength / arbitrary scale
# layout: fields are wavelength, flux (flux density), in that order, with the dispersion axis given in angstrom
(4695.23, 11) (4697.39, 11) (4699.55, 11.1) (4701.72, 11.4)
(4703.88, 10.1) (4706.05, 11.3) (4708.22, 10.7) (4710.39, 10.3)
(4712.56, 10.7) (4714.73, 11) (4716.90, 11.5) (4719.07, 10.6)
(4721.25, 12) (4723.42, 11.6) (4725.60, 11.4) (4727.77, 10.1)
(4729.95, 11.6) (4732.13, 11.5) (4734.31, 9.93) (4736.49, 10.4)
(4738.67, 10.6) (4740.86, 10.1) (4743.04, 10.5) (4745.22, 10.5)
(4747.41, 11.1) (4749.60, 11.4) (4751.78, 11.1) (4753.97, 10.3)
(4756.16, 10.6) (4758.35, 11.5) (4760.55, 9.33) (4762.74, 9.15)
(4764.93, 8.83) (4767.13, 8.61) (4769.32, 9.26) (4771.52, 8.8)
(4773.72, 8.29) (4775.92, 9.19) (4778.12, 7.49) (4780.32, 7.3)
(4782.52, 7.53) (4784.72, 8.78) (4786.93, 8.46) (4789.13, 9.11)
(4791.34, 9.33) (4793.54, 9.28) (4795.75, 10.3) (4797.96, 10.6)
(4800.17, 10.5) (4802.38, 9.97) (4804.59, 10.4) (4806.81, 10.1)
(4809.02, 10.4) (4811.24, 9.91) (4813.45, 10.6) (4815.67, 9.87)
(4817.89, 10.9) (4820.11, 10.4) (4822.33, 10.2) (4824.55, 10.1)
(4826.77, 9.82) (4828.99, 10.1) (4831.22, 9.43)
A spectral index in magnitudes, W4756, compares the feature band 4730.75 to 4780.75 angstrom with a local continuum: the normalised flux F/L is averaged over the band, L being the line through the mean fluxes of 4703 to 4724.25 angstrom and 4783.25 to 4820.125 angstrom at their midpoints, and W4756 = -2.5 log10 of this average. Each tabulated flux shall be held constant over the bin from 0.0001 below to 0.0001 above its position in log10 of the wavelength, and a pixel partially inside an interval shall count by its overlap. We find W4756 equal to 0.07 mag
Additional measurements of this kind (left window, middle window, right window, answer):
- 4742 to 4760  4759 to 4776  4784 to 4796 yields 0.13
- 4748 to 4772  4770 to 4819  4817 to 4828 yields 0.08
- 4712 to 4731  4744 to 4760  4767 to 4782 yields -0.14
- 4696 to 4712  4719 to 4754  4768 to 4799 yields -0.09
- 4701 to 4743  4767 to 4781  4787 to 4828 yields 0.22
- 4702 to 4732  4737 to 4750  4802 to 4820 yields 0.02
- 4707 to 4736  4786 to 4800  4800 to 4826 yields 0.09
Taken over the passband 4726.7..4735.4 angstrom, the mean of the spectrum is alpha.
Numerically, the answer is 10.8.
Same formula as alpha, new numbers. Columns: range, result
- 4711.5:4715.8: 10.9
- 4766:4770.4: 8.93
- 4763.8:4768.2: 8.72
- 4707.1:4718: 10.8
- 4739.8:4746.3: 10.4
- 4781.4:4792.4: 8.64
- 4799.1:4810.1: 10.3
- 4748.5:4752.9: 11.3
